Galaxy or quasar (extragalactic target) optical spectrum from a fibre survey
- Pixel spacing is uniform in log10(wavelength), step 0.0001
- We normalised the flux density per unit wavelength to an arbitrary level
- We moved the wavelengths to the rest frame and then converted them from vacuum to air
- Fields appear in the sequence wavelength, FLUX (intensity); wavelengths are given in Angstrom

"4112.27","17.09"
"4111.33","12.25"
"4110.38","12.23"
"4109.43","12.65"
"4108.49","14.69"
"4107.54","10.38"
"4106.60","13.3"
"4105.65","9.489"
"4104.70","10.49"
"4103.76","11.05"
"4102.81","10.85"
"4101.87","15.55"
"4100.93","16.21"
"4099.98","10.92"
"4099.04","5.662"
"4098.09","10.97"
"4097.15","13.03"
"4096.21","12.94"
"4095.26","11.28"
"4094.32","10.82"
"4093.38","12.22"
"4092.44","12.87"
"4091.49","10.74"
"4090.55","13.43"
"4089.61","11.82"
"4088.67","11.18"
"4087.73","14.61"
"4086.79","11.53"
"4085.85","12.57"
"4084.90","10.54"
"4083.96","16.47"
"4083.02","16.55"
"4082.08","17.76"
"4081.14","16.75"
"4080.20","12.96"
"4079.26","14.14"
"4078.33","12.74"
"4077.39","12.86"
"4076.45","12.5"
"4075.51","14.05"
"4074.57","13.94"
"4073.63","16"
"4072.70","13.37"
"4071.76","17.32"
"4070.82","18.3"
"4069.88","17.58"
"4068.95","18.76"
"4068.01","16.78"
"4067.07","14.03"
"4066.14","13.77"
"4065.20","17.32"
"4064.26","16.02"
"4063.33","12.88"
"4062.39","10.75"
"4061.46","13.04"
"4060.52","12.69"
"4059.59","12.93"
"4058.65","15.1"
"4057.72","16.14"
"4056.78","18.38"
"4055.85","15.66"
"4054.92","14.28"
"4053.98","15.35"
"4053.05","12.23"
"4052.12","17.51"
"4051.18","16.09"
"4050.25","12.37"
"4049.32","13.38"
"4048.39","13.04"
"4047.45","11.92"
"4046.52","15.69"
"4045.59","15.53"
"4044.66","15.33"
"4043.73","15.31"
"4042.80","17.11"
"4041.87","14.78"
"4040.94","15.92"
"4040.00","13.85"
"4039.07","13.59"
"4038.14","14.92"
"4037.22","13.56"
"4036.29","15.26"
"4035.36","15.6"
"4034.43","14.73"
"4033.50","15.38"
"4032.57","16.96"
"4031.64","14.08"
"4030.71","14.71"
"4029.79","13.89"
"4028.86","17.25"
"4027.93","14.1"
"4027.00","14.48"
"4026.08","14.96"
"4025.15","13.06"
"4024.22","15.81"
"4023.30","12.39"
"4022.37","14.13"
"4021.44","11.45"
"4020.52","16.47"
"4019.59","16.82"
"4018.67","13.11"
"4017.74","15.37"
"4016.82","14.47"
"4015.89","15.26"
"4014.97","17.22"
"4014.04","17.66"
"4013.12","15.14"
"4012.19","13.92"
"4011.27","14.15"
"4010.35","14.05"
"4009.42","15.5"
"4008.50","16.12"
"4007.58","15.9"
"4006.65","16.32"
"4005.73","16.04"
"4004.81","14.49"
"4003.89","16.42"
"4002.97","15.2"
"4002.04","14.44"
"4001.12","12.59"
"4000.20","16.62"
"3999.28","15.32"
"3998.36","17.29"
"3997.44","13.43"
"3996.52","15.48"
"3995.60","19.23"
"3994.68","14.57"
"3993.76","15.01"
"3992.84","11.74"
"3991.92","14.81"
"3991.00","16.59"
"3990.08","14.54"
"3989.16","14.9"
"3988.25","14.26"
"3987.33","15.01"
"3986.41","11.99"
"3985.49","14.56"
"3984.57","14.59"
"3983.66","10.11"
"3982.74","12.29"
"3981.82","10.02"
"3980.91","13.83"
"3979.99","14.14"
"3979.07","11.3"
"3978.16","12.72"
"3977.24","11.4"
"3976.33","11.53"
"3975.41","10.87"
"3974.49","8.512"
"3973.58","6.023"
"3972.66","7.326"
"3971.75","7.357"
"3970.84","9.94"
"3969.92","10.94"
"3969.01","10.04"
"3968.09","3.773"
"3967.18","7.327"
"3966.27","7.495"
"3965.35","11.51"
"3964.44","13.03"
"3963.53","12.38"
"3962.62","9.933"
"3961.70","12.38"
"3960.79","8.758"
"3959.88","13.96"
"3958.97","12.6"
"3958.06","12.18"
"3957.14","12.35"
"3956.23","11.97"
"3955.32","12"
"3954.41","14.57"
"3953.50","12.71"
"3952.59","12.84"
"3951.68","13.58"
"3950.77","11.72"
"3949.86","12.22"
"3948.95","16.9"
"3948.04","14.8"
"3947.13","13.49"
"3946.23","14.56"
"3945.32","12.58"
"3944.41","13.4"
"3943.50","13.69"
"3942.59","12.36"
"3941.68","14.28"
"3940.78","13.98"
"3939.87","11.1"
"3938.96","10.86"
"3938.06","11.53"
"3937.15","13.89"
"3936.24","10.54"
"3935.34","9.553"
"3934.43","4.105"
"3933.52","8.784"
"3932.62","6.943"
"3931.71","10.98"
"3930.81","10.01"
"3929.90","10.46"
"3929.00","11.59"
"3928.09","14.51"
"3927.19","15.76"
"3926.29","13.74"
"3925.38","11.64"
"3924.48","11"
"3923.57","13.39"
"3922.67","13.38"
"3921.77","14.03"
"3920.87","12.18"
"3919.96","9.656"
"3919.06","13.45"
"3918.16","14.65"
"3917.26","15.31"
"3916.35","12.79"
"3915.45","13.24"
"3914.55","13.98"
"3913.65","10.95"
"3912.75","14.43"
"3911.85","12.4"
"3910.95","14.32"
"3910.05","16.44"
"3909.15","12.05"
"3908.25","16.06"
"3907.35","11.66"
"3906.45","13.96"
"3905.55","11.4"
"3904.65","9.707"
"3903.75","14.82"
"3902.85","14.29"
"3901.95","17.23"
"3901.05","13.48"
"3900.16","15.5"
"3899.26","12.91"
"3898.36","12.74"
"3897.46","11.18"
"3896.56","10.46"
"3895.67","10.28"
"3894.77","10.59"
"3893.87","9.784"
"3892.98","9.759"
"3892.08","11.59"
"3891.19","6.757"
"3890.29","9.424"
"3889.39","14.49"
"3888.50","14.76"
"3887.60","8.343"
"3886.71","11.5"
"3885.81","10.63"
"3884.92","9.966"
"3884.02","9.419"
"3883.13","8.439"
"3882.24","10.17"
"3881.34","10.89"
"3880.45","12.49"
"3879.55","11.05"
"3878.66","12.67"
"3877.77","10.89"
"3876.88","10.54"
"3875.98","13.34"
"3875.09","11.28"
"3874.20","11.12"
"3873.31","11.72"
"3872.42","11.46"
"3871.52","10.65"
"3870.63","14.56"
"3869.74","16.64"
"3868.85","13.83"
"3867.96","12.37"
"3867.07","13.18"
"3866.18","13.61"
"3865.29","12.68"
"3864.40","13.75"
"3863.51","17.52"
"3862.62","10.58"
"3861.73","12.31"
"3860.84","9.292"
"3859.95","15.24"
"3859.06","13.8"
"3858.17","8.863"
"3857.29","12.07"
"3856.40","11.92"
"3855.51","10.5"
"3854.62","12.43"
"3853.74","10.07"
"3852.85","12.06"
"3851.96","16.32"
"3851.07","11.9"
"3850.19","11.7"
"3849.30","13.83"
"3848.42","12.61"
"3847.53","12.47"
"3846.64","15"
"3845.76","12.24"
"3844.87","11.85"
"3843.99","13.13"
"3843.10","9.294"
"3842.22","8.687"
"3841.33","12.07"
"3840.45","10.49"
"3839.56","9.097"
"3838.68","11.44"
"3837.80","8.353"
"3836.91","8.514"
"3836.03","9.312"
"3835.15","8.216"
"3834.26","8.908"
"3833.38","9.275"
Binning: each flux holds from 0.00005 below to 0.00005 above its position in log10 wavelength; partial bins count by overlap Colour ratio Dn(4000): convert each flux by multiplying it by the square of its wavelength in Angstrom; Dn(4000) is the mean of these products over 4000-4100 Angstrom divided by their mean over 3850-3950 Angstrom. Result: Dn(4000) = 1.27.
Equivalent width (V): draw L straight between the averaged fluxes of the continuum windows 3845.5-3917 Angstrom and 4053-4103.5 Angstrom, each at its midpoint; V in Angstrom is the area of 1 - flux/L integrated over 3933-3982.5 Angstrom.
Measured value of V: 5.8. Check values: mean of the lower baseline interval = 12.3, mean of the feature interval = 11.4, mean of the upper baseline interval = 13.9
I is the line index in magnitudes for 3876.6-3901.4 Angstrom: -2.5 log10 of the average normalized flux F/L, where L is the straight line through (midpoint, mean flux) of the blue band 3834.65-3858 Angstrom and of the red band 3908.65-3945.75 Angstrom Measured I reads 0.07 mag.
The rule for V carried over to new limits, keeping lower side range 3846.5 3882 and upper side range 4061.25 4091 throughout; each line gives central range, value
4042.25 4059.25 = -0.9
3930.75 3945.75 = 2.3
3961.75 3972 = 2.9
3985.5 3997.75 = -1.0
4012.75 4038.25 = -1.7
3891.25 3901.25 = 1.0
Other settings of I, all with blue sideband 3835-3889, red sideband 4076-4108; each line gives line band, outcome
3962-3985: 0.17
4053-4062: -0.18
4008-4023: -0.22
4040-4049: -0.20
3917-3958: -0.03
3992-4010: -0.24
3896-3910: -0.12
